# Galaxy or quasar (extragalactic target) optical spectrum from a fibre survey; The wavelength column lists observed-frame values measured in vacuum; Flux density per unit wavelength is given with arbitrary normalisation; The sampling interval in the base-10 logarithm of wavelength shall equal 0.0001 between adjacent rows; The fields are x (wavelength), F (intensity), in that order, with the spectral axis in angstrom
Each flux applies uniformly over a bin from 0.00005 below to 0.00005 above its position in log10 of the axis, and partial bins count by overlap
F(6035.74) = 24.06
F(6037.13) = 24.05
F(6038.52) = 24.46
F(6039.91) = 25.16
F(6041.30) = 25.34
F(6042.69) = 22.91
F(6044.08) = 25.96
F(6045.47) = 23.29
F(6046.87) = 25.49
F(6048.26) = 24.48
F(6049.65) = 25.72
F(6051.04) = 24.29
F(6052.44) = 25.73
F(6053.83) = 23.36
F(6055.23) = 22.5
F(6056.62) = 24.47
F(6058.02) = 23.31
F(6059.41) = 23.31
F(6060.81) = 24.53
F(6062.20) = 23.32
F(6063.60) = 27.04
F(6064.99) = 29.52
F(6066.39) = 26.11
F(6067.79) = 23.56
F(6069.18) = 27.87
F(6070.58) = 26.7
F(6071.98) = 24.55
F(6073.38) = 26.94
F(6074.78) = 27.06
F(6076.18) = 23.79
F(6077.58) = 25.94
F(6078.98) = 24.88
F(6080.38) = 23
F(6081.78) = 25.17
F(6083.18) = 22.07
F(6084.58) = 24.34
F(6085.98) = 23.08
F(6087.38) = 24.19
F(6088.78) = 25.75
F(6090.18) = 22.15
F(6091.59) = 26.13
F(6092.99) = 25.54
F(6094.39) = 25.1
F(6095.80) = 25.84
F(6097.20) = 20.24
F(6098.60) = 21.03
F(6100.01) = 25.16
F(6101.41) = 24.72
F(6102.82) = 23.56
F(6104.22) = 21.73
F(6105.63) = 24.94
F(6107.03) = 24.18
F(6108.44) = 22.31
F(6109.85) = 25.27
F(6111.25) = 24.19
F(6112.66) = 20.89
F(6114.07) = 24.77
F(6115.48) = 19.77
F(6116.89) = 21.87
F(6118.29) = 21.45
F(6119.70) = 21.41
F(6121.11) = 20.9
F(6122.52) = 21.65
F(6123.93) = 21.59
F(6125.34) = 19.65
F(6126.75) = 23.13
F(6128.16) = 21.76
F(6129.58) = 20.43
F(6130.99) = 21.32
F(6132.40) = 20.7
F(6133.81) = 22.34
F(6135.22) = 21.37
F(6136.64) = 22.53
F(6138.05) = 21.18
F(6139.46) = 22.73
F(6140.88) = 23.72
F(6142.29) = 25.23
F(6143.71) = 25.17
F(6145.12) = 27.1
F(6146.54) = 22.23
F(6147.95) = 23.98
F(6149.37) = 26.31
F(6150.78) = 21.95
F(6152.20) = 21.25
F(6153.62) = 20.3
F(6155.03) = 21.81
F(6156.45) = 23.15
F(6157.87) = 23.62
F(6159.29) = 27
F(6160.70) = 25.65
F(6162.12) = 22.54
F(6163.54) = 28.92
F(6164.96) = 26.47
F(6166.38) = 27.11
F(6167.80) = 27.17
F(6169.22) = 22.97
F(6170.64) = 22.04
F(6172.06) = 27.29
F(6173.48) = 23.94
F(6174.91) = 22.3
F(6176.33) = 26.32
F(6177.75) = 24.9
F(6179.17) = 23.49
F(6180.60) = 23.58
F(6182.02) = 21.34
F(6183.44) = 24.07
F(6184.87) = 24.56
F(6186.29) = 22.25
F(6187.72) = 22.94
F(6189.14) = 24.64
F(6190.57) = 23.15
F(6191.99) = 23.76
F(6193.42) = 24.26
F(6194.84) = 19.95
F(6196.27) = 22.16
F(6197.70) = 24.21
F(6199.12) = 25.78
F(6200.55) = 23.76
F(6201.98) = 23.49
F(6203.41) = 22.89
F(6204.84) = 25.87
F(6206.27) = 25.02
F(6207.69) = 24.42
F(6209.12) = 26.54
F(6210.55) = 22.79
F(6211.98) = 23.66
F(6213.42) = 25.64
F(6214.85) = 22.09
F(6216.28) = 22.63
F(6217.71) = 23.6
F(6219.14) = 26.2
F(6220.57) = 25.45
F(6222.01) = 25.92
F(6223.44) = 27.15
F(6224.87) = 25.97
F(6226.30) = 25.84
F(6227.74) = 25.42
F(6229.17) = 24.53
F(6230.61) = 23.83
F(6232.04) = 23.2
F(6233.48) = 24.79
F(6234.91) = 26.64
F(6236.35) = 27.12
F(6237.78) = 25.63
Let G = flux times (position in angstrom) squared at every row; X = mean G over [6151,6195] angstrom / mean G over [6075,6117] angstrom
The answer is 1.03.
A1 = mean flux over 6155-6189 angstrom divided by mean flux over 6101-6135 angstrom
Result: 1.1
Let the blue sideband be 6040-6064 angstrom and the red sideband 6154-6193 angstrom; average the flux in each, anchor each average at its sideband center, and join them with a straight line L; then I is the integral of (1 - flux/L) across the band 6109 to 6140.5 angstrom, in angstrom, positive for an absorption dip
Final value 3.2 angstrom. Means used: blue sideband 24.4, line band 21.9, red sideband 24.3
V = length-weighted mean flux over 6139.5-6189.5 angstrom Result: 24.2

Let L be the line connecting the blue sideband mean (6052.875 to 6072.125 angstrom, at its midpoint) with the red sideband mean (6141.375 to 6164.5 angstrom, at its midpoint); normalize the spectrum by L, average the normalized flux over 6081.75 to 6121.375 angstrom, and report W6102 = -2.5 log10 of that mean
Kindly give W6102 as 0.06 mag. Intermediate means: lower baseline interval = 25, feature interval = 23.4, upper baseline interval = 24.2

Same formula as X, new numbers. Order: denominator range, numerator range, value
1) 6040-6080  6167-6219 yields 1.00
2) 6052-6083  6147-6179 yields 1.00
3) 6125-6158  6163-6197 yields 1.08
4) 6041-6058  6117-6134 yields 0.90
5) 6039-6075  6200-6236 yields 1.04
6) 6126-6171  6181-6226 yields 1.04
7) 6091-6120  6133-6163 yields 1.02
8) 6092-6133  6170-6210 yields 1.08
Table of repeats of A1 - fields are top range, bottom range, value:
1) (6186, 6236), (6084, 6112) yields 1.02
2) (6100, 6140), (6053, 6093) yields 0.90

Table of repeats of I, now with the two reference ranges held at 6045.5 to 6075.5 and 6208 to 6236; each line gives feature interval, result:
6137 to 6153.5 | 1.0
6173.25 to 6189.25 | 0.8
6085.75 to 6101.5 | 0.6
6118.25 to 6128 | 1.4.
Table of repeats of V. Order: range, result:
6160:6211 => 24.2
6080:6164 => 23.2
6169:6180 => 24.2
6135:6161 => 23.5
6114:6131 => 21.4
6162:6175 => 25.3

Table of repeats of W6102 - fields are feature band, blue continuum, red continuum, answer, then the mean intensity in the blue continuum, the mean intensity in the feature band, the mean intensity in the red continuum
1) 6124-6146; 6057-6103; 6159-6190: 0.10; 24.7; 22.5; 24.6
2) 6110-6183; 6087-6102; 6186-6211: 0.03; 24.2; 23.2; 23.8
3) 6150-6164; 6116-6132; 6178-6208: -0.05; 21.3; 23.6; 23.6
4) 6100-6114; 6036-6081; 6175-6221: 0.04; 25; 23.7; 23.9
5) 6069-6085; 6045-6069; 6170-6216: -0.02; 24.8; 25.1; 23.8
